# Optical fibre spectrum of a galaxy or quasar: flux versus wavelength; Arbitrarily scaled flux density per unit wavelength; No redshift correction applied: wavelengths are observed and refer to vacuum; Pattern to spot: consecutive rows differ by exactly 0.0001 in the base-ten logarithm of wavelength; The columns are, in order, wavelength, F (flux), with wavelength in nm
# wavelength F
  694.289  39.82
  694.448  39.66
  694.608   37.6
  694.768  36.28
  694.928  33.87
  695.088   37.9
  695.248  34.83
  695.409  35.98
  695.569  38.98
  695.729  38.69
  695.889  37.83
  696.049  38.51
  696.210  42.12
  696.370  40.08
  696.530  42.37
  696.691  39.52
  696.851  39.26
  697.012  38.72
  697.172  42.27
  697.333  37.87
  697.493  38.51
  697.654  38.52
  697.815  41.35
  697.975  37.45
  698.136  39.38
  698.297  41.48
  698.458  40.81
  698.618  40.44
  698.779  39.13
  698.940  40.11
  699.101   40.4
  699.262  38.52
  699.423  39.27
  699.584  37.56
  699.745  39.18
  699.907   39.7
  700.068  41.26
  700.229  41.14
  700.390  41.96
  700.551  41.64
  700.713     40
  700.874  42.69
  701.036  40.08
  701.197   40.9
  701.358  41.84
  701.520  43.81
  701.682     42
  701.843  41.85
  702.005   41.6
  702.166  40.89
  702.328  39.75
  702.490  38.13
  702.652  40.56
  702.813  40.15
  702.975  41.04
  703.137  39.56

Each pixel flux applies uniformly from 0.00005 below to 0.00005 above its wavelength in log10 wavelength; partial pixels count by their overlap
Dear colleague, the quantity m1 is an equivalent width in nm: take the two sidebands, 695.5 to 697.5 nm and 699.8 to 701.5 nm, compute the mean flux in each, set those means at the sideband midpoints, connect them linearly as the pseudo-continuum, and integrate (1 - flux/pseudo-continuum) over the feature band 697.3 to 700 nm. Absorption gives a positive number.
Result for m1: 0.067 nm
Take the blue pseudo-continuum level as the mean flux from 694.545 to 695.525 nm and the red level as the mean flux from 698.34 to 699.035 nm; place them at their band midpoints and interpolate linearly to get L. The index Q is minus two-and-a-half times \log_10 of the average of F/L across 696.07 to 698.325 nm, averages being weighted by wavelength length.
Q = -0.04 mag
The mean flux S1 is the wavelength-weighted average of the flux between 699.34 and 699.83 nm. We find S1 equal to 38.6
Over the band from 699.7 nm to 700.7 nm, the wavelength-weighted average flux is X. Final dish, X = 40.8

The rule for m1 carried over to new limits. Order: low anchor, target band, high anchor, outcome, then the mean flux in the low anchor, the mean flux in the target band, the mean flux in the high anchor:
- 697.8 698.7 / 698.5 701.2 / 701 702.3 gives 0.039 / 40.1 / 40.2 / 41.6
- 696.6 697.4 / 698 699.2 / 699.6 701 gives 0.001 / 39.6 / 40.1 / 40.7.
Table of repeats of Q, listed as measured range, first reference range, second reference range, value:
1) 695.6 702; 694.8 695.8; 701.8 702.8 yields -0.047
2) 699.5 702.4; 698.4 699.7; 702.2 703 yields -0.034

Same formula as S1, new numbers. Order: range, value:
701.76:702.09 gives 41.8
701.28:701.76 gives 42.5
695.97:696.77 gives 40.5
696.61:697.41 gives 39.5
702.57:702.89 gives 40.4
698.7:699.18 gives 39.9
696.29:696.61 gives 41.3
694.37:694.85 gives 37.8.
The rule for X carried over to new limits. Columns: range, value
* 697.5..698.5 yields 39.7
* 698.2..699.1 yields 40.4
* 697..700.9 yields 40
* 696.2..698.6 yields 39.9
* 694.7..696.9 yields 38.3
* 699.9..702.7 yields 41.1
